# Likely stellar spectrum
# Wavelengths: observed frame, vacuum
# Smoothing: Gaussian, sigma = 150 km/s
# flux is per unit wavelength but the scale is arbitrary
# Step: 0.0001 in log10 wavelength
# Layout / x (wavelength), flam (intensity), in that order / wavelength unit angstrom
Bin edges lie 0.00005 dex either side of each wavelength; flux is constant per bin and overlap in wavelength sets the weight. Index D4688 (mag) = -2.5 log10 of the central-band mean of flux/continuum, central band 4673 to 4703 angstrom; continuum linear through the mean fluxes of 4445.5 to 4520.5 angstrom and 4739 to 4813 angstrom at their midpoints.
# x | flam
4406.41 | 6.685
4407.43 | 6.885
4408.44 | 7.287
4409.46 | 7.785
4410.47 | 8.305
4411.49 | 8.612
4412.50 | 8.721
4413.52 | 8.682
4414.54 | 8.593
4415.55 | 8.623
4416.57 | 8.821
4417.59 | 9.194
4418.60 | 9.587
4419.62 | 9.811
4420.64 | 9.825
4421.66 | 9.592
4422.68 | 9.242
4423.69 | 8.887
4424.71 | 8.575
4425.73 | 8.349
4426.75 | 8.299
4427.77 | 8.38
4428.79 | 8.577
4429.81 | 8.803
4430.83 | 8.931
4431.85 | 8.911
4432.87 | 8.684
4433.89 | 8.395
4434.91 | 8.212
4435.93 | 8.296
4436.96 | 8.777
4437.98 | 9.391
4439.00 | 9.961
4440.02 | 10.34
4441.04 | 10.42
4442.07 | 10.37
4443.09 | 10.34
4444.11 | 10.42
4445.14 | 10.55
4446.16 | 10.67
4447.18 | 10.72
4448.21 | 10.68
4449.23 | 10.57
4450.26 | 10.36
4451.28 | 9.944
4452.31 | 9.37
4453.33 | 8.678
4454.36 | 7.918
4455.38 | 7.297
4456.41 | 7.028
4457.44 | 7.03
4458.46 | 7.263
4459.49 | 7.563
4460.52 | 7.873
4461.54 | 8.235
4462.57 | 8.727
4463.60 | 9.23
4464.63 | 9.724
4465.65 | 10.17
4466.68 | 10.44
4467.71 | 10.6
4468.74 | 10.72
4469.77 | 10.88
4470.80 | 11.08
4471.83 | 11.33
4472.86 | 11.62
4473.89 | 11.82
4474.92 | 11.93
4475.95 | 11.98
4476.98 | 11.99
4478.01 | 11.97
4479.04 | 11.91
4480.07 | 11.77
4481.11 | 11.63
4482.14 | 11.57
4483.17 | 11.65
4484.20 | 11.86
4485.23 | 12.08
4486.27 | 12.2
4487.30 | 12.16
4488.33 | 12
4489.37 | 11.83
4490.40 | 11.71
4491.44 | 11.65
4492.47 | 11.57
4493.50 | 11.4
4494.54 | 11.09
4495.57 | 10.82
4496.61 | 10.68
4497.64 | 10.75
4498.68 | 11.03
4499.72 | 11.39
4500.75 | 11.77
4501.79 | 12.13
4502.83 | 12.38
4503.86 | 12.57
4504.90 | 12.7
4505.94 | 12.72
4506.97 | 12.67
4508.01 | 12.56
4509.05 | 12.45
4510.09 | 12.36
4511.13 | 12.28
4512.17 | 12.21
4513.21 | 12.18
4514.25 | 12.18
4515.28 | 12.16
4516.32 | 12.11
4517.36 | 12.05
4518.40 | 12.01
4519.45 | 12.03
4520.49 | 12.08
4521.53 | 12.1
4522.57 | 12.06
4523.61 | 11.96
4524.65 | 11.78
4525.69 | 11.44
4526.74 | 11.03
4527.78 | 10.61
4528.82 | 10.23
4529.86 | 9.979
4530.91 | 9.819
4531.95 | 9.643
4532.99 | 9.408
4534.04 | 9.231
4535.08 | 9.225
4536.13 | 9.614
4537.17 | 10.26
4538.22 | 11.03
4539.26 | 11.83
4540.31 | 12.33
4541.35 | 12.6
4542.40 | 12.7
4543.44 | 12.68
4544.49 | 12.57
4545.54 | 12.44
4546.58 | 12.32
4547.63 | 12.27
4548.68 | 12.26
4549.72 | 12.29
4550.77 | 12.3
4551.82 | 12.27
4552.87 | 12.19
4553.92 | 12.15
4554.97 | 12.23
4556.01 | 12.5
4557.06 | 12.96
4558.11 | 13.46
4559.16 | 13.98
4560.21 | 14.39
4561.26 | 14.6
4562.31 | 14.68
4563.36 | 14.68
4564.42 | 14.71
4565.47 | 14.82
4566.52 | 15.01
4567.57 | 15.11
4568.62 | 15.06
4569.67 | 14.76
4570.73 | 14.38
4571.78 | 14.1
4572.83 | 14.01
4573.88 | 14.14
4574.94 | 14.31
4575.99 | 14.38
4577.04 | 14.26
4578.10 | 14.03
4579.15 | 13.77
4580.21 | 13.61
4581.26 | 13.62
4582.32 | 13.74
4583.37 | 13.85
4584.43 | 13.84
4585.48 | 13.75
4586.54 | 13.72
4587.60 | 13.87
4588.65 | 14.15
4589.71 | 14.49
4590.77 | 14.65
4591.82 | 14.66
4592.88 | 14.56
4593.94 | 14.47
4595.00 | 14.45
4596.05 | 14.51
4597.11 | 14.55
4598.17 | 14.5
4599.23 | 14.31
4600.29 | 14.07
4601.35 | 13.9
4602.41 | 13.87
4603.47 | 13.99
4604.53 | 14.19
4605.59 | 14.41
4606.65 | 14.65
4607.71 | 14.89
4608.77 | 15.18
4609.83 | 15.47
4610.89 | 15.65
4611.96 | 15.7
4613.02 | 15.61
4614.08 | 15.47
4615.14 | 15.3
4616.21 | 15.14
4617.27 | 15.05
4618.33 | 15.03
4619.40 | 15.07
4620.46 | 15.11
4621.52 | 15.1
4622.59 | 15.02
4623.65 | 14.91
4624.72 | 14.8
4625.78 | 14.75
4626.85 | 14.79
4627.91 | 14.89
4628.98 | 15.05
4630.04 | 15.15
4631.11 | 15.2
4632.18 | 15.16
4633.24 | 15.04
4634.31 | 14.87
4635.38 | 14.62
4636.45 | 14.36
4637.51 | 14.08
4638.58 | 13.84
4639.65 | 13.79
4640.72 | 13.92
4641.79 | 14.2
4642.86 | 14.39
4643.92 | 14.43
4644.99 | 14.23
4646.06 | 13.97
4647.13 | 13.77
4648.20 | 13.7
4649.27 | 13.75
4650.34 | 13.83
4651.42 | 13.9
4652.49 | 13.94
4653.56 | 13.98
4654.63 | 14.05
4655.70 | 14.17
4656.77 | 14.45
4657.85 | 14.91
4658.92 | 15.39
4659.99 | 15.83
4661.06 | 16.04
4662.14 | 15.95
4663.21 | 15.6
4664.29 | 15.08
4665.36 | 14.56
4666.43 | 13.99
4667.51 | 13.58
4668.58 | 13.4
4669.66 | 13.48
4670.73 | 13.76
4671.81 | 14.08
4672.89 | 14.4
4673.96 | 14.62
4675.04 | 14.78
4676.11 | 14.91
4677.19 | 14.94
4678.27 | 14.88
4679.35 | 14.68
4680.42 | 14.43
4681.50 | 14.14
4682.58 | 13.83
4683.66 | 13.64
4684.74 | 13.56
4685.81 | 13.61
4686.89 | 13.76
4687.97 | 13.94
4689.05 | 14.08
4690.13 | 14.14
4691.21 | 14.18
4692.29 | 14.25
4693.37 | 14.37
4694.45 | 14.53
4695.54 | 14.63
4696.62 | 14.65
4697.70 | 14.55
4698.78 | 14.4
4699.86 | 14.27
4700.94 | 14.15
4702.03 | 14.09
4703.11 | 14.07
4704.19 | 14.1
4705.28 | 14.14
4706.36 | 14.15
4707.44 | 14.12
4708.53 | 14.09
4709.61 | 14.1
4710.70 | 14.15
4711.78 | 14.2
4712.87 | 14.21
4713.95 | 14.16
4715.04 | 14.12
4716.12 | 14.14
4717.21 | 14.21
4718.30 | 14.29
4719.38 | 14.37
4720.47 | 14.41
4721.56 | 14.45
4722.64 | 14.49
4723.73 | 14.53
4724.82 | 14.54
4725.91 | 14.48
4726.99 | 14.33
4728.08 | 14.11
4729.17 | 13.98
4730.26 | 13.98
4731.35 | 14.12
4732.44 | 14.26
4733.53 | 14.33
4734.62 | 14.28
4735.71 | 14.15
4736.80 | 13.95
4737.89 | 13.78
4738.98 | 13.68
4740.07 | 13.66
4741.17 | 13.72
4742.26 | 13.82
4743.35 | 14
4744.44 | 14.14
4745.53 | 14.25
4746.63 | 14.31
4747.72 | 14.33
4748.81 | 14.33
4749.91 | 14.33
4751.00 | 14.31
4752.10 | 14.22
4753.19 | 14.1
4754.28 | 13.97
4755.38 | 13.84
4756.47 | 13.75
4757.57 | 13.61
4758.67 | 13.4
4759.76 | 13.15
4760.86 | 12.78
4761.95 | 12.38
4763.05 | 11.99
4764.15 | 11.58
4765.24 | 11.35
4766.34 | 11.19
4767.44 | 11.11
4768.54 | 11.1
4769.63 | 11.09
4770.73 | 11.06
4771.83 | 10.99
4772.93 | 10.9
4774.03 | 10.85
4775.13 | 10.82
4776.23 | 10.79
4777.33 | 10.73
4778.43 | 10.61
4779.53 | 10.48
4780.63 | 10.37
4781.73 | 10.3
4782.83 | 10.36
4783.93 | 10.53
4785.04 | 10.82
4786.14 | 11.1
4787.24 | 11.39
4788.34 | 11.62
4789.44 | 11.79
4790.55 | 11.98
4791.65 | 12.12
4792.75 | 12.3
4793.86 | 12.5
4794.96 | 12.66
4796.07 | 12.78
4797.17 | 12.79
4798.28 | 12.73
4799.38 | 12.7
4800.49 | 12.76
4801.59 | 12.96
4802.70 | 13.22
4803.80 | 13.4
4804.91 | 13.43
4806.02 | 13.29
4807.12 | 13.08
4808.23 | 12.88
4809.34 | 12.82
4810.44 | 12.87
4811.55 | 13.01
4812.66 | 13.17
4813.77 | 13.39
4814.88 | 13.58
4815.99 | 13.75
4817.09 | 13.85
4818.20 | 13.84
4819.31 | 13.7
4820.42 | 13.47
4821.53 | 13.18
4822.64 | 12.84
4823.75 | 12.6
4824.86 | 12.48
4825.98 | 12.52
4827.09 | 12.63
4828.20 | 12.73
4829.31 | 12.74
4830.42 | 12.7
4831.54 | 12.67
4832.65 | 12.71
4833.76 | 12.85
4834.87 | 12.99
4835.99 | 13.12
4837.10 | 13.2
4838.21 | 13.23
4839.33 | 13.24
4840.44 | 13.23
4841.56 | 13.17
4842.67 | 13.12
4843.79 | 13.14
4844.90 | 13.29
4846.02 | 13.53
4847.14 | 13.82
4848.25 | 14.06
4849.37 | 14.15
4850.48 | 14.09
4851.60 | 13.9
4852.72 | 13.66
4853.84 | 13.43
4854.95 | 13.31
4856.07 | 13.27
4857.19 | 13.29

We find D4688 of -0.19 mag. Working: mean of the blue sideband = 11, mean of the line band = 14.3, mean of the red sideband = 12.5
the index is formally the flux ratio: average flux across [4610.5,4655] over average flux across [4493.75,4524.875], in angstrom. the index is 1.2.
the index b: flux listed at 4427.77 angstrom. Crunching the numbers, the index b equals 8.38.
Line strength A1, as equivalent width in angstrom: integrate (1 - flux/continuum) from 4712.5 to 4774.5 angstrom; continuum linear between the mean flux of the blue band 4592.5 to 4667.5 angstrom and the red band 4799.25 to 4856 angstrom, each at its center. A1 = 1.55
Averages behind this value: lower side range 14.7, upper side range 13.2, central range 13.5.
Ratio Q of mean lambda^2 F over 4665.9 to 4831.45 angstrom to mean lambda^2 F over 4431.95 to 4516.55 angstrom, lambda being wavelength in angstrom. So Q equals 1.39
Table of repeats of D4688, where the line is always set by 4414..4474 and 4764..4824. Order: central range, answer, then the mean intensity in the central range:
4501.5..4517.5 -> -0.25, 12.4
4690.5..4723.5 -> -0.24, 14.3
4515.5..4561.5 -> -0.17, 11.8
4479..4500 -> -0.19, 11.5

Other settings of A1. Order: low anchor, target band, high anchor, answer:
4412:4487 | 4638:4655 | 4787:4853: -3.66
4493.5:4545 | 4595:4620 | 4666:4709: -3.62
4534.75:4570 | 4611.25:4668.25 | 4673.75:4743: -4.41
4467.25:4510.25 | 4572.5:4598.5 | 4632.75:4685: -1.82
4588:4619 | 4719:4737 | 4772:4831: -1.47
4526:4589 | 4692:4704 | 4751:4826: -1.74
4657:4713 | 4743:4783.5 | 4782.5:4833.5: 2.98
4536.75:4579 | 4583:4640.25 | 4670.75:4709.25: -3.95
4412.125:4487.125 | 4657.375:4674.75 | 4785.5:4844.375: -4.58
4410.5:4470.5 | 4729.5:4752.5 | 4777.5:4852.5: -3.96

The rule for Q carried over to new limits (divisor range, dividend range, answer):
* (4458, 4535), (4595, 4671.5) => 1.38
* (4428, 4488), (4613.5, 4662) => 1.58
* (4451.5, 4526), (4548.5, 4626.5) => 1.34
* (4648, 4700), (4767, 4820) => 0.89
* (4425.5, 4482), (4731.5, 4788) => 1.47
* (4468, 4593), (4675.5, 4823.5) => 1.17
